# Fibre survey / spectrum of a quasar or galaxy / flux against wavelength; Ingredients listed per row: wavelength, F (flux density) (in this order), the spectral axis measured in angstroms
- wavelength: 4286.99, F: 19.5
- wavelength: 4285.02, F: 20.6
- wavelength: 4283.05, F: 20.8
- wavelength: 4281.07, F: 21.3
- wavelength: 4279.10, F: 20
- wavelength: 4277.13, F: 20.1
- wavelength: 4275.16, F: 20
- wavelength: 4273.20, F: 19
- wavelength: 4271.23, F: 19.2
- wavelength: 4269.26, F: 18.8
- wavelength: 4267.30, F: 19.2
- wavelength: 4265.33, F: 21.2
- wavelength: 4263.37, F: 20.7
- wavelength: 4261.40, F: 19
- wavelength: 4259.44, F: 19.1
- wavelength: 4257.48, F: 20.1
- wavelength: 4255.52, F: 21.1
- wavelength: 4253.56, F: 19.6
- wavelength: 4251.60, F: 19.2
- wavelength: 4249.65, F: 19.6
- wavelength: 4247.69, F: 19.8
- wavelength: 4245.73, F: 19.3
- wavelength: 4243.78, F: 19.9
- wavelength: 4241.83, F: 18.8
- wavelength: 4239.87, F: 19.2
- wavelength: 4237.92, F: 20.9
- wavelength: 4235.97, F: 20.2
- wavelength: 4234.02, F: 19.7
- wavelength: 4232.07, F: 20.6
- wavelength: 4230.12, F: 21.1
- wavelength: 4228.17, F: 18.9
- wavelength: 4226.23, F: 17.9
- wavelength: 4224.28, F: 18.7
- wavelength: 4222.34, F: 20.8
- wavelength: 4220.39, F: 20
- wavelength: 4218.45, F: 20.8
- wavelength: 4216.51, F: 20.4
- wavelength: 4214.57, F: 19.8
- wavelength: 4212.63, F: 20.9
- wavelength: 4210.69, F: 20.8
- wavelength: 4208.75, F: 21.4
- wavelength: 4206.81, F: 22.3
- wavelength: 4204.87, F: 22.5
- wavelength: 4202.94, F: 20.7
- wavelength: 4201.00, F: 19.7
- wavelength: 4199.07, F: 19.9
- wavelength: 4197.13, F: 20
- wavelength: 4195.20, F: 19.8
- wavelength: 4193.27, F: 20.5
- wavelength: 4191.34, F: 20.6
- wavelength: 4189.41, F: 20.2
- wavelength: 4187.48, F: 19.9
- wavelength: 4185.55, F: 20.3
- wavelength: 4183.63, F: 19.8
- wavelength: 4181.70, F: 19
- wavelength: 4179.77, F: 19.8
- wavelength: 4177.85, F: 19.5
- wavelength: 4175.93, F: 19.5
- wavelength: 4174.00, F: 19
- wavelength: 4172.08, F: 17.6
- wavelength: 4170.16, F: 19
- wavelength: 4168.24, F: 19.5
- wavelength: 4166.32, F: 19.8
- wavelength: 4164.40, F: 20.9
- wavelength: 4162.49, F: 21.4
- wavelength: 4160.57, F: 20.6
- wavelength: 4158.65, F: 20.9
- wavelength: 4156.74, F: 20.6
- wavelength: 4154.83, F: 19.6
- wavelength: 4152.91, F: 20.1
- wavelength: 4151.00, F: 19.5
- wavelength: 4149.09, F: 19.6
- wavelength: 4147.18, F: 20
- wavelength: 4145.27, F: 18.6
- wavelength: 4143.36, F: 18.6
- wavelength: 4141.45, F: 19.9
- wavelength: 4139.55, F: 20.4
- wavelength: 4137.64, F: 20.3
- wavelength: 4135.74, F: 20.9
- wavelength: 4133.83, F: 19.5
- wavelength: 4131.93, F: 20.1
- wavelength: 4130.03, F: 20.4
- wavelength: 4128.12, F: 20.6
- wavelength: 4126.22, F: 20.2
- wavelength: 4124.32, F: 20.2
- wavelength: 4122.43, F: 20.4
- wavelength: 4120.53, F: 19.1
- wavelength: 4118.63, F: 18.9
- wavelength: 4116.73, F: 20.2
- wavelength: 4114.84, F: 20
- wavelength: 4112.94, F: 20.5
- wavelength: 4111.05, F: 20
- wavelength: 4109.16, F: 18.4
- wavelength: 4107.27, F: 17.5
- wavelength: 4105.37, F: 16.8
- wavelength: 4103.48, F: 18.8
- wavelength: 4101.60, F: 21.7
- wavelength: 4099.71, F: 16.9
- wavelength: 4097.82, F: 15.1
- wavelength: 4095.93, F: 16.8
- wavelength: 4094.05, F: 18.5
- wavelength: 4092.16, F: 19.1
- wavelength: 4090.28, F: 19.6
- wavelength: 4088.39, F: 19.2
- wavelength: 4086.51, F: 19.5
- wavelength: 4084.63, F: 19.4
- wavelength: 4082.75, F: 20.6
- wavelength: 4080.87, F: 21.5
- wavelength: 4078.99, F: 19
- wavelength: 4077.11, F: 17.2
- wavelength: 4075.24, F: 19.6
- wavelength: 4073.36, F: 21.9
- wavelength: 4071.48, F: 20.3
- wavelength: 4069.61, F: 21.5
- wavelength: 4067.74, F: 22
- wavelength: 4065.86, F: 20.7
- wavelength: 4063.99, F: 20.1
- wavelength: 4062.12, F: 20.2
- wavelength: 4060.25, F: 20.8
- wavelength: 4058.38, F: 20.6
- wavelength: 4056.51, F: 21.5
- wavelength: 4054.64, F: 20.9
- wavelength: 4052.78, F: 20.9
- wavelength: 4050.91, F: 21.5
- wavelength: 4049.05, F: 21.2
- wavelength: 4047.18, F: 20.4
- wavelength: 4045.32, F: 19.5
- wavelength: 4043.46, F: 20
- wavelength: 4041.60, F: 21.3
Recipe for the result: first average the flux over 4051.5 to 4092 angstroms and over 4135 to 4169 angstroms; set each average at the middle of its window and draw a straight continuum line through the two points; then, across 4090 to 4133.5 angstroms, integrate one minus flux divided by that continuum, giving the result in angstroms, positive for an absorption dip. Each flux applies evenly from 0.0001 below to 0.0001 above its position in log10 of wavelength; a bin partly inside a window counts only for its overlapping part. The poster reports 2.3 angstroms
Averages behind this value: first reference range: 20.3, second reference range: 20.1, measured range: 19.1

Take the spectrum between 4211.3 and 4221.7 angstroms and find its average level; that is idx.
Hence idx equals 20.4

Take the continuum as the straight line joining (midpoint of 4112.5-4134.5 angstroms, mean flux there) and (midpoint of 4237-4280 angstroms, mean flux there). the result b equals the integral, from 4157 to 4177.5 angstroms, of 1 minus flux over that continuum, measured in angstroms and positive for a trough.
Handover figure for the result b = 0.08 angstroms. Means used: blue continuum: 20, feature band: 19.8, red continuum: 19.7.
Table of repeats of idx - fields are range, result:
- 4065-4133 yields 19.5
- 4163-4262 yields 20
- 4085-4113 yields 18.5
